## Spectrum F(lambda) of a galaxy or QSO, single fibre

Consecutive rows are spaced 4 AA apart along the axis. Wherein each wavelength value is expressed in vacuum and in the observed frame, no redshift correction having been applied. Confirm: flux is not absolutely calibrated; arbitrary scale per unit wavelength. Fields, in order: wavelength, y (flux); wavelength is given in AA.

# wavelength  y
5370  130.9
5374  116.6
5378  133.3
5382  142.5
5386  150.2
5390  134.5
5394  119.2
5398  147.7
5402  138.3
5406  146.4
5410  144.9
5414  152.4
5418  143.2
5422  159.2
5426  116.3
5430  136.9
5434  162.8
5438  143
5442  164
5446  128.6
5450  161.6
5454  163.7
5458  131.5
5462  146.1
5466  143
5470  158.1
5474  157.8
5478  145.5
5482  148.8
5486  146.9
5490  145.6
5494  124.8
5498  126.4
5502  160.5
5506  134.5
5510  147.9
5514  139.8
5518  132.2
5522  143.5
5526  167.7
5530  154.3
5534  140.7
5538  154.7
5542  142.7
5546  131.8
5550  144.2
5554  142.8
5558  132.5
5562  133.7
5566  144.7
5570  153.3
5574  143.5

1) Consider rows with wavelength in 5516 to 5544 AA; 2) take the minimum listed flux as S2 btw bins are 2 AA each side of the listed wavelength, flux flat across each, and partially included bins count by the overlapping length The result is 132.2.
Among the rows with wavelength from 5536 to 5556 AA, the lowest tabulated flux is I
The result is 131.8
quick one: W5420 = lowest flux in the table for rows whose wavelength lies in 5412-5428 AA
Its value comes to 116.3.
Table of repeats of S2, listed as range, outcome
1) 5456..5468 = 131.5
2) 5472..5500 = 124.8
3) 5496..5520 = 126.4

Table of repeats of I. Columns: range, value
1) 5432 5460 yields 128.6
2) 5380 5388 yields 142.5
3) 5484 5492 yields 145.6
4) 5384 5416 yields 119.2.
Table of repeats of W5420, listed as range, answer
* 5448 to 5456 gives 161.6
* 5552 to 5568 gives 132.5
